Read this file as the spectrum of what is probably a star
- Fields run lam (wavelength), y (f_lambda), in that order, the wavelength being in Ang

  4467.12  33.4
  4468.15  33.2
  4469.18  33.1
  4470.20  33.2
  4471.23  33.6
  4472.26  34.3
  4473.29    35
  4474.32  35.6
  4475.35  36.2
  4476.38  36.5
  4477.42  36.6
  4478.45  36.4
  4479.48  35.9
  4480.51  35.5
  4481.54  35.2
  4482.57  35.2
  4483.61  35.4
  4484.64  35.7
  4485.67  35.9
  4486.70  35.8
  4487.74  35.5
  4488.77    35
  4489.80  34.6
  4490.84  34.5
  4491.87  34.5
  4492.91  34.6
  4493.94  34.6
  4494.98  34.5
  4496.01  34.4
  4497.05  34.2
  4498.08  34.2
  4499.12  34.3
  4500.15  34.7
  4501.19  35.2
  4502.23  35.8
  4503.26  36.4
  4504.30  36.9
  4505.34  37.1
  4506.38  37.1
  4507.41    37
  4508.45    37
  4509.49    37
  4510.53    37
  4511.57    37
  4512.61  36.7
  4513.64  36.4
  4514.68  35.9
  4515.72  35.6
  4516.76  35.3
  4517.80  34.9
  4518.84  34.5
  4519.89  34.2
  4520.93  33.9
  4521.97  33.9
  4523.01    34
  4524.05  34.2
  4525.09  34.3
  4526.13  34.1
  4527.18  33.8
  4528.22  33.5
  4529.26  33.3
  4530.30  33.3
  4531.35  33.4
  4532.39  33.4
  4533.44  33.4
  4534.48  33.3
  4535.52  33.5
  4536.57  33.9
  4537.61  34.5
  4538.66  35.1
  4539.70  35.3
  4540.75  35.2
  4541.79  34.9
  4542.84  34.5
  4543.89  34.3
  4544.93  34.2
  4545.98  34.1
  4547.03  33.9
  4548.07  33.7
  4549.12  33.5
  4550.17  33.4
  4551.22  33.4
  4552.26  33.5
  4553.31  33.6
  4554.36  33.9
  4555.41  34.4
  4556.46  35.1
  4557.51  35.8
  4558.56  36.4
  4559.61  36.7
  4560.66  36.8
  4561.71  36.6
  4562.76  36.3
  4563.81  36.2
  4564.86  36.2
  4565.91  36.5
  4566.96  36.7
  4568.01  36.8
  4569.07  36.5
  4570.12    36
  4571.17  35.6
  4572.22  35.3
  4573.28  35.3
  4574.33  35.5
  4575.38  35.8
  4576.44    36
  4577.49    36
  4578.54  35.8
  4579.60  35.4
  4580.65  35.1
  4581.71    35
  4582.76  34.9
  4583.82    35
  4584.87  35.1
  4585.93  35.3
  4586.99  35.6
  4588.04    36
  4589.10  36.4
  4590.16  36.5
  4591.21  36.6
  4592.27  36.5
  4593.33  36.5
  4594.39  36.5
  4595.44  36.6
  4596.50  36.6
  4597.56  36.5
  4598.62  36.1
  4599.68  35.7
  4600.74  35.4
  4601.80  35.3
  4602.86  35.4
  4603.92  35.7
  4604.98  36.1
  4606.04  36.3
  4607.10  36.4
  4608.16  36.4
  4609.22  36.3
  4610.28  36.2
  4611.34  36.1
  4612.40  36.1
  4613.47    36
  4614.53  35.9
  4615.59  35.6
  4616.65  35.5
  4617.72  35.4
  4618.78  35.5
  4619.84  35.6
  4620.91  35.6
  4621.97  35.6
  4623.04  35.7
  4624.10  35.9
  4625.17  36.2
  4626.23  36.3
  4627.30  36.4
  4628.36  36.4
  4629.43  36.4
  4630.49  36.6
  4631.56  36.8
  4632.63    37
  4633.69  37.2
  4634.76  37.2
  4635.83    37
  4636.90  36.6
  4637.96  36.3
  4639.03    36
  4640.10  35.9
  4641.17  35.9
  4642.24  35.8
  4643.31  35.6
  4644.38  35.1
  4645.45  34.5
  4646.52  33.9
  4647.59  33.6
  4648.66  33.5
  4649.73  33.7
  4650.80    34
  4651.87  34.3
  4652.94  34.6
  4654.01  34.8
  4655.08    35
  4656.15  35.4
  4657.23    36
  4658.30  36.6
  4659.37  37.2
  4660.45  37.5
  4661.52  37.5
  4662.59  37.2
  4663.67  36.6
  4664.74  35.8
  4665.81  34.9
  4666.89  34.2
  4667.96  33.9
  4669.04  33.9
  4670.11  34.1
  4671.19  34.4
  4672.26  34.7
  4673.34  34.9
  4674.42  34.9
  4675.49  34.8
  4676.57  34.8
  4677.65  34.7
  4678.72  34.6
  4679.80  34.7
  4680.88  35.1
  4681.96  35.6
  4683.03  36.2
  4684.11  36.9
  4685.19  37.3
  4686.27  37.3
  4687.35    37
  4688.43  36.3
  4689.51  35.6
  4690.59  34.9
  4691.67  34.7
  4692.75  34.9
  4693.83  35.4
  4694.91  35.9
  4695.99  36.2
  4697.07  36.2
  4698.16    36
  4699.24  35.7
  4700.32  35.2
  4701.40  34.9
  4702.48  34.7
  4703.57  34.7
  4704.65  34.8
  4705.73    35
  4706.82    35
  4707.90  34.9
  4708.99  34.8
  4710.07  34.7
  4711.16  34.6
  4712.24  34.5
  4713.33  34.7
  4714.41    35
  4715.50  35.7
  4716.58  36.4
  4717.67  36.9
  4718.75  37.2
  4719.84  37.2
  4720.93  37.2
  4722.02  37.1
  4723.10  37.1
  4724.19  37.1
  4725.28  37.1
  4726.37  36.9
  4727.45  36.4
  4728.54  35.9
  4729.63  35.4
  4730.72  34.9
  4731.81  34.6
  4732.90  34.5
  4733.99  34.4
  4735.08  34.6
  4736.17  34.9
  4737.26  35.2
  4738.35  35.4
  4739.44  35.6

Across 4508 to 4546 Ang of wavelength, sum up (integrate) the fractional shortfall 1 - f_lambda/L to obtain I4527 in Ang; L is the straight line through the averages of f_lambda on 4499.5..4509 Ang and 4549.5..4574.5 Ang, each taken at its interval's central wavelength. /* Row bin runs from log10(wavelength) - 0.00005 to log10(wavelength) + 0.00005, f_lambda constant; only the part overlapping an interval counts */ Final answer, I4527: 1.4 Ang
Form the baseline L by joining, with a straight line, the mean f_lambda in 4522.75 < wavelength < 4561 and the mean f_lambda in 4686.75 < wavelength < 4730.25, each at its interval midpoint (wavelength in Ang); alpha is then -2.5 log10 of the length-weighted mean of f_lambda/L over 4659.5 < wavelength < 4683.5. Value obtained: 0.00 mag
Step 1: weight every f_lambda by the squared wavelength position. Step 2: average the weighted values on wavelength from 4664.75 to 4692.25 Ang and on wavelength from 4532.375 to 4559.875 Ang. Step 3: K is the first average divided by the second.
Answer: 1.09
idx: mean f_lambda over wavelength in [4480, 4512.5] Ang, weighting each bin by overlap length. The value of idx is 35.6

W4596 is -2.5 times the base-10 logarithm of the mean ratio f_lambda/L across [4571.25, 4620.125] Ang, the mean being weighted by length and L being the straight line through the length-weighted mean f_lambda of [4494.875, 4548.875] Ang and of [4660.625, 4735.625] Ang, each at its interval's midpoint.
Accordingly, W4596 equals -0.02 mag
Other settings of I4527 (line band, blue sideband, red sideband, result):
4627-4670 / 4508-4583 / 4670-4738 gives -0.4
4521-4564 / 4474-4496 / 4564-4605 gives 1.6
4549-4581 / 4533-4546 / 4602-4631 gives -0.6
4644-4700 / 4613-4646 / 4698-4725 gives 0.8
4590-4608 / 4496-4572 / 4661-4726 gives -0.5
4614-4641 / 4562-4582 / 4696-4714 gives -0.5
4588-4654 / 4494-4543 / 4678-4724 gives -0.9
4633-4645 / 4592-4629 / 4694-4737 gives -0.1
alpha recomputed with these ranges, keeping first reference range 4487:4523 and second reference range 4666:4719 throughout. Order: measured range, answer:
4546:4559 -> 0.037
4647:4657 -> 0.029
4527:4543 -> 0.043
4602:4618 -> -0.019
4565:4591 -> -0.013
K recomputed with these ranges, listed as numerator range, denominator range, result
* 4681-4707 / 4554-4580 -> 1.05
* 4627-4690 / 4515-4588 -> 1.07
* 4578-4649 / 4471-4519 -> 1.06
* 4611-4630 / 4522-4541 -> 1.10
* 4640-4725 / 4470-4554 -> 1.09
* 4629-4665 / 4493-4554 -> 1.09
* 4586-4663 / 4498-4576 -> 1.06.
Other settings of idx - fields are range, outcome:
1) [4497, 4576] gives 35.1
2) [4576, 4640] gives 36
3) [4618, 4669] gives 35.7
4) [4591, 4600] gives 36.4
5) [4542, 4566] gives 34.9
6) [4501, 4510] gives 36.7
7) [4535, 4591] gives 35.2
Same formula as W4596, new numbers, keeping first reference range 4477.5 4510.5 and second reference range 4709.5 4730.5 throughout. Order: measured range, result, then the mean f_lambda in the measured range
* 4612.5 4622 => 0.01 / 35.6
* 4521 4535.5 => 0.06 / 33.7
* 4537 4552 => 0.04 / 34.3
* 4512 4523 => 0.02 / 35.1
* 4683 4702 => 0.01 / 35.9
